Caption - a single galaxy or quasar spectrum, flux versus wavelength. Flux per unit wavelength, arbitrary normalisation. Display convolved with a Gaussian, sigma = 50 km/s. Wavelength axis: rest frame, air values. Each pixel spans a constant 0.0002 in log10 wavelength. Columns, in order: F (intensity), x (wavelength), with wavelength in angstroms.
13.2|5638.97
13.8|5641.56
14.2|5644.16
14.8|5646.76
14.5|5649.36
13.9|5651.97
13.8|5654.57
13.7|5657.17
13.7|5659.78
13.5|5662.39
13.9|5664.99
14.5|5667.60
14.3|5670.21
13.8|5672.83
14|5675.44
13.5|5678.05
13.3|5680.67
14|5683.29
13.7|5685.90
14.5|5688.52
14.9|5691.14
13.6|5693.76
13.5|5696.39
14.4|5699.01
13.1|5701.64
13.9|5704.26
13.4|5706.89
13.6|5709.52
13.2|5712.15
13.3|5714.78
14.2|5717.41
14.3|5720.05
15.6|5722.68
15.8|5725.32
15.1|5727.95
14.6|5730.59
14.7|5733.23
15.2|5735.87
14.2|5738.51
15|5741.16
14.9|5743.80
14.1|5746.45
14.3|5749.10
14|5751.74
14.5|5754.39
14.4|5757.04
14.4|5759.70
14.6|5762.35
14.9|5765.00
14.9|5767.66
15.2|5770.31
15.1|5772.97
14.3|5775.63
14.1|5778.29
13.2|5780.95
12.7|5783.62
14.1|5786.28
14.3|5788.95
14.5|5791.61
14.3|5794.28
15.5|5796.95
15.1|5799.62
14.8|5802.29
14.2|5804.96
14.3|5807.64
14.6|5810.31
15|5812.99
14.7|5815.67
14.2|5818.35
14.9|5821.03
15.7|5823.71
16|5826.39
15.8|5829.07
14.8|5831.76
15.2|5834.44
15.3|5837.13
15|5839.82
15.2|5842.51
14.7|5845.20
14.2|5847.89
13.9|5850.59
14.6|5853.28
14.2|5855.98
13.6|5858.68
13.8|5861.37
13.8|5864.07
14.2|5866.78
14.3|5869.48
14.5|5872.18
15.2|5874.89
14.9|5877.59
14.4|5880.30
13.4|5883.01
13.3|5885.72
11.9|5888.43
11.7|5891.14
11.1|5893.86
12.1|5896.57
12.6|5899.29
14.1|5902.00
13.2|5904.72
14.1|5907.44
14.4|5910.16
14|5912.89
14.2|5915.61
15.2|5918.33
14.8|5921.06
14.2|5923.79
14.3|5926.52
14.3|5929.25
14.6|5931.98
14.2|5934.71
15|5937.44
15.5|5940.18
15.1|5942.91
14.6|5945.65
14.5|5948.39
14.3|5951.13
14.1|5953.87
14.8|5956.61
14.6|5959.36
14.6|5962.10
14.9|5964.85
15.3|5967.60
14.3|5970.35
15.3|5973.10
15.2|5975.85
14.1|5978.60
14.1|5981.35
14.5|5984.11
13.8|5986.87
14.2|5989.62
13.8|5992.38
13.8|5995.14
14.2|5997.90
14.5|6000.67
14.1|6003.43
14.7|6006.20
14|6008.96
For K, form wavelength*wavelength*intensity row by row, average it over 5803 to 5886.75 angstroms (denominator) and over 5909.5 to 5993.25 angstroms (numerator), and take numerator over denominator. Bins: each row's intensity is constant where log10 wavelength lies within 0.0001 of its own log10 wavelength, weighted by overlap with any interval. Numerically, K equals 1.03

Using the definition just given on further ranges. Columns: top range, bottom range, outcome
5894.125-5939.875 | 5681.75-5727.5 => 1.07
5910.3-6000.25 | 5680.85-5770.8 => 1.09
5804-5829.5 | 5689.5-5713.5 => 1.13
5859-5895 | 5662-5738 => 1.02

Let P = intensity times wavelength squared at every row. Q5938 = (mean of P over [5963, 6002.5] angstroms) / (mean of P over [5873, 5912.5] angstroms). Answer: 1.1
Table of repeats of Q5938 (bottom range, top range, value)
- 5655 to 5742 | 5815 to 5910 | 1.06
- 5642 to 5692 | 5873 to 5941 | 1.07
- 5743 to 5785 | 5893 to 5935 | 1.02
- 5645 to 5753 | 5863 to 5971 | 1.08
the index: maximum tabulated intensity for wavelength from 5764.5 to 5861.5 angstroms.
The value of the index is 16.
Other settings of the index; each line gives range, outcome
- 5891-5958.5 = 15.5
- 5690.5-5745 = 15.8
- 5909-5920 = 15.2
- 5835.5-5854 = 15.3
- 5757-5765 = 14.9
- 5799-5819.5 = 15.1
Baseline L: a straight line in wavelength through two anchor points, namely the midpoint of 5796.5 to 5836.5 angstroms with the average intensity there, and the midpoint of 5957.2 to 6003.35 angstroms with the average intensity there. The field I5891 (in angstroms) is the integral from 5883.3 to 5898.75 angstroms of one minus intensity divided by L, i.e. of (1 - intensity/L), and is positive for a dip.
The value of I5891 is 2.7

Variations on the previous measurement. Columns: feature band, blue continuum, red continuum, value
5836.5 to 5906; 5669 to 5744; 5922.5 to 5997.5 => 2.9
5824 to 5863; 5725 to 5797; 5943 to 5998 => -0.7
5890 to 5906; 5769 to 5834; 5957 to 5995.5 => 2.3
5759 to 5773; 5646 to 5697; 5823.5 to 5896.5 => -0.8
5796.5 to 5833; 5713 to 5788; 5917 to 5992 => -1.1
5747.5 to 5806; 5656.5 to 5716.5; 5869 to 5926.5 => -2.9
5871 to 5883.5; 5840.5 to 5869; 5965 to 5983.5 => -0.2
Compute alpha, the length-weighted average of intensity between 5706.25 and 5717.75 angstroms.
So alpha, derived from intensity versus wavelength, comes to 13.5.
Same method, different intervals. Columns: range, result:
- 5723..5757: 14.7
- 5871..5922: 13.6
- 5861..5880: 14.4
